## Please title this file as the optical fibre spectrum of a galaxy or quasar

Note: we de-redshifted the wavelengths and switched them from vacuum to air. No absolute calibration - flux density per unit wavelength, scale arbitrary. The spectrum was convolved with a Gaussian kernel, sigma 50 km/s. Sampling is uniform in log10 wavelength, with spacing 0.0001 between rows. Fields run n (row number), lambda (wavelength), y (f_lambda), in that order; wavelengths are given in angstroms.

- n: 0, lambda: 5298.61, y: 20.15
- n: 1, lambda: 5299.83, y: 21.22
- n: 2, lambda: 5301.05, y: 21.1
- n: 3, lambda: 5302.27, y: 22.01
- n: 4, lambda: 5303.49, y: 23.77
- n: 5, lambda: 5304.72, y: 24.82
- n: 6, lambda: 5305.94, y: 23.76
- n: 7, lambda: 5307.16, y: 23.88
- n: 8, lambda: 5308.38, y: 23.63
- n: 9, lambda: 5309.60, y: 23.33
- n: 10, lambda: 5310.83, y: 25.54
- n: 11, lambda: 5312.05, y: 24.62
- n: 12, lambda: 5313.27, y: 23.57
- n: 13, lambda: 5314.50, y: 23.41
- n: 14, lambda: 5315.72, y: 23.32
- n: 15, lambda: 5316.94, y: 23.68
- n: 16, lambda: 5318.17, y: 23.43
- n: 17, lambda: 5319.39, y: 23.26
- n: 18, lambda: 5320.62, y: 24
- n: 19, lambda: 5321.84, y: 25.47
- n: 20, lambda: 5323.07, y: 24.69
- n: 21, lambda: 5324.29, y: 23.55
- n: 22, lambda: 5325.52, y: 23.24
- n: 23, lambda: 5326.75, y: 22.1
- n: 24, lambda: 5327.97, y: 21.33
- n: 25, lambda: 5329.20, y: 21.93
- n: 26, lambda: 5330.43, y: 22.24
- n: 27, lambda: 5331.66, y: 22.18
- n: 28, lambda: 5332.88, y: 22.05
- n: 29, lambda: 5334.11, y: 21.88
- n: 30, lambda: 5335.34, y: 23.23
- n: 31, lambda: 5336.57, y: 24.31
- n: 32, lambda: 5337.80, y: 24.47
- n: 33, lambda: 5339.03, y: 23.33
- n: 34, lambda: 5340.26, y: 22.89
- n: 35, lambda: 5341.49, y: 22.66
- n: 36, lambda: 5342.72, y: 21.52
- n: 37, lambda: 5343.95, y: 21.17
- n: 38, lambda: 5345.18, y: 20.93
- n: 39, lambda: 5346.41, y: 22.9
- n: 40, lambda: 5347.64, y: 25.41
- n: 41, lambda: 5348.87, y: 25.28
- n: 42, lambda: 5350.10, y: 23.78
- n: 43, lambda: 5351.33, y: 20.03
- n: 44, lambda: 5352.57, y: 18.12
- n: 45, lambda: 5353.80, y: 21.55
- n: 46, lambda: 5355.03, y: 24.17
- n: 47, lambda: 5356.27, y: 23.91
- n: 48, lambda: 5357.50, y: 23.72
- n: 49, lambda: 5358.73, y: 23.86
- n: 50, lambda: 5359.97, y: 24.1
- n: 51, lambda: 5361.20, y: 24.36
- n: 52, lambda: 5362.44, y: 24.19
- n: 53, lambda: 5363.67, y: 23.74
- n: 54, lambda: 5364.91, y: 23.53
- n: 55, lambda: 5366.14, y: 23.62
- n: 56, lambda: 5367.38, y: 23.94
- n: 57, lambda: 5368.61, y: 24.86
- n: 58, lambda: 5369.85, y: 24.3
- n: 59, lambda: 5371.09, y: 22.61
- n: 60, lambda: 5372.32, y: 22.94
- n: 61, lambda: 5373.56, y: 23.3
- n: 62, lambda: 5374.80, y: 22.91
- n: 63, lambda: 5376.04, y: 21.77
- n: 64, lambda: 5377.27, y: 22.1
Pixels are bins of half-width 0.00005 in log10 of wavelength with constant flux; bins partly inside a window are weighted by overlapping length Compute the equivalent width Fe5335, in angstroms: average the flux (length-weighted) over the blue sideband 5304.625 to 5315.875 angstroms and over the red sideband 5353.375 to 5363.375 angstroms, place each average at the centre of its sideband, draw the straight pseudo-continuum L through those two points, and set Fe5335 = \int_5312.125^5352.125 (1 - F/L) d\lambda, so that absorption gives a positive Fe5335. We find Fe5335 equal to 1.4 angstroms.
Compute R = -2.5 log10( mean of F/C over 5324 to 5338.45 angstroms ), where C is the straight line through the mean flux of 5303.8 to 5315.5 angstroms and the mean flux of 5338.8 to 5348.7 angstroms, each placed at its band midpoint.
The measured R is 0.02 mag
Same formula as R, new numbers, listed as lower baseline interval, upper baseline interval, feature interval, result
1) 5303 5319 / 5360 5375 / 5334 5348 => 0.04 mag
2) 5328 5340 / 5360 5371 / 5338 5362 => 0.02 mag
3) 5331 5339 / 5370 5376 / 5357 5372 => -0.04 mag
